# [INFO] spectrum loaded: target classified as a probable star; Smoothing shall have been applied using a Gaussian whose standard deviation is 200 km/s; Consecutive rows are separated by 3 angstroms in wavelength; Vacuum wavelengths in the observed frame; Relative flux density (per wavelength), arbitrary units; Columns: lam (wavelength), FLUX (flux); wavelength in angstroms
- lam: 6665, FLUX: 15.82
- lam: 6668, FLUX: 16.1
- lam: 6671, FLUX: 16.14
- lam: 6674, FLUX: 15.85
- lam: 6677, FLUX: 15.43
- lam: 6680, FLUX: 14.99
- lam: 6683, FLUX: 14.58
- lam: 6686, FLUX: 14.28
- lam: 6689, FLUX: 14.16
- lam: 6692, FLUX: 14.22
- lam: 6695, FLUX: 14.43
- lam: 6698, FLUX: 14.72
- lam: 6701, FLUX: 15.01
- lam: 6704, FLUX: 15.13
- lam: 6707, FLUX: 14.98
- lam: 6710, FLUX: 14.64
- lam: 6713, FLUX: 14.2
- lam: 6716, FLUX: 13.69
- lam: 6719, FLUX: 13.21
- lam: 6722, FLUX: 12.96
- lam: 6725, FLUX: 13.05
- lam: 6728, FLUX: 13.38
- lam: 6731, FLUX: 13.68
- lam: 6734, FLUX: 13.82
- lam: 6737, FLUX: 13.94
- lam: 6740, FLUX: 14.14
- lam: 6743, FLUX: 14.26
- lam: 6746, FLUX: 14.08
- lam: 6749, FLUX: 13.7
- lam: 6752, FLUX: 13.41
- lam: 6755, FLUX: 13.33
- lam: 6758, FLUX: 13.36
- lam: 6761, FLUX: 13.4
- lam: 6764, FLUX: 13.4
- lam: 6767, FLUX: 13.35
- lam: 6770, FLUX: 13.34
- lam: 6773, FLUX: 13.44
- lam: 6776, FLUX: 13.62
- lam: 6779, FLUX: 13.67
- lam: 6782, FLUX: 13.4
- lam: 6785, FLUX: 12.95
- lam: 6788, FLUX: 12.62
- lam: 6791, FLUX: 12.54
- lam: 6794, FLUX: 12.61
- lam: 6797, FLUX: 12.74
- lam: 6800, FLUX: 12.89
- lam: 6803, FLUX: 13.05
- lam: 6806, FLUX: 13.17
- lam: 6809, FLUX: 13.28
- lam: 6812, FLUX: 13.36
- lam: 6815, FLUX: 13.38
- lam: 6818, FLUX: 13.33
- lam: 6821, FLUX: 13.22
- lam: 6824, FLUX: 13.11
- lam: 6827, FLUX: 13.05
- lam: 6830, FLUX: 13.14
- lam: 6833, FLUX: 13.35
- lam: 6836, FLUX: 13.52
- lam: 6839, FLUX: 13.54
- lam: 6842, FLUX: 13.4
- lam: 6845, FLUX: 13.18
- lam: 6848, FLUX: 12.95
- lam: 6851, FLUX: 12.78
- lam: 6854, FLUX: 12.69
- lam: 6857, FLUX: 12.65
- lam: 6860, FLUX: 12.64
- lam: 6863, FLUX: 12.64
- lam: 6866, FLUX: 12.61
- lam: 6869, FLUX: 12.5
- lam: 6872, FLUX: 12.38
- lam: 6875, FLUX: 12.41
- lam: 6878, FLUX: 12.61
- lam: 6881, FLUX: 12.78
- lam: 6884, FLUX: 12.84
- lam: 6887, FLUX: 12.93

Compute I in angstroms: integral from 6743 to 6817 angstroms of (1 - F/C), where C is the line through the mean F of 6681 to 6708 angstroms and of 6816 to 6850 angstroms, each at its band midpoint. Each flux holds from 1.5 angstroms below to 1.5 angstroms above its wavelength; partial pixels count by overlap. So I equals 2.7 angstroms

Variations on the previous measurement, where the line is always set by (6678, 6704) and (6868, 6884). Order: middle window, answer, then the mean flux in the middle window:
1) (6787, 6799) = 0.7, 12.6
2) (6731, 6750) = 0.1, 14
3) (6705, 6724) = 0.5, 14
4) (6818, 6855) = -0.5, 13.2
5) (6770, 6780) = 0.1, 13.5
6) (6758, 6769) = 0.3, 13.4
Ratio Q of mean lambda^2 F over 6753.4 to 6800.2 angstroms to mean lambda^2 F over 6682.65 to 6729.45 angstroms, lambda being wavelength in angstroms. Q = 1.0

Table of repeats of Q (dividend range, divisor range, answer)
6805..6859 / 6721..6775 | 1.00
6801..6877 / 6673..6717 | 0.92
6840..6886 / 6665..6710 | 0.89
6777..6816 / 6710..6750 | 0.97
